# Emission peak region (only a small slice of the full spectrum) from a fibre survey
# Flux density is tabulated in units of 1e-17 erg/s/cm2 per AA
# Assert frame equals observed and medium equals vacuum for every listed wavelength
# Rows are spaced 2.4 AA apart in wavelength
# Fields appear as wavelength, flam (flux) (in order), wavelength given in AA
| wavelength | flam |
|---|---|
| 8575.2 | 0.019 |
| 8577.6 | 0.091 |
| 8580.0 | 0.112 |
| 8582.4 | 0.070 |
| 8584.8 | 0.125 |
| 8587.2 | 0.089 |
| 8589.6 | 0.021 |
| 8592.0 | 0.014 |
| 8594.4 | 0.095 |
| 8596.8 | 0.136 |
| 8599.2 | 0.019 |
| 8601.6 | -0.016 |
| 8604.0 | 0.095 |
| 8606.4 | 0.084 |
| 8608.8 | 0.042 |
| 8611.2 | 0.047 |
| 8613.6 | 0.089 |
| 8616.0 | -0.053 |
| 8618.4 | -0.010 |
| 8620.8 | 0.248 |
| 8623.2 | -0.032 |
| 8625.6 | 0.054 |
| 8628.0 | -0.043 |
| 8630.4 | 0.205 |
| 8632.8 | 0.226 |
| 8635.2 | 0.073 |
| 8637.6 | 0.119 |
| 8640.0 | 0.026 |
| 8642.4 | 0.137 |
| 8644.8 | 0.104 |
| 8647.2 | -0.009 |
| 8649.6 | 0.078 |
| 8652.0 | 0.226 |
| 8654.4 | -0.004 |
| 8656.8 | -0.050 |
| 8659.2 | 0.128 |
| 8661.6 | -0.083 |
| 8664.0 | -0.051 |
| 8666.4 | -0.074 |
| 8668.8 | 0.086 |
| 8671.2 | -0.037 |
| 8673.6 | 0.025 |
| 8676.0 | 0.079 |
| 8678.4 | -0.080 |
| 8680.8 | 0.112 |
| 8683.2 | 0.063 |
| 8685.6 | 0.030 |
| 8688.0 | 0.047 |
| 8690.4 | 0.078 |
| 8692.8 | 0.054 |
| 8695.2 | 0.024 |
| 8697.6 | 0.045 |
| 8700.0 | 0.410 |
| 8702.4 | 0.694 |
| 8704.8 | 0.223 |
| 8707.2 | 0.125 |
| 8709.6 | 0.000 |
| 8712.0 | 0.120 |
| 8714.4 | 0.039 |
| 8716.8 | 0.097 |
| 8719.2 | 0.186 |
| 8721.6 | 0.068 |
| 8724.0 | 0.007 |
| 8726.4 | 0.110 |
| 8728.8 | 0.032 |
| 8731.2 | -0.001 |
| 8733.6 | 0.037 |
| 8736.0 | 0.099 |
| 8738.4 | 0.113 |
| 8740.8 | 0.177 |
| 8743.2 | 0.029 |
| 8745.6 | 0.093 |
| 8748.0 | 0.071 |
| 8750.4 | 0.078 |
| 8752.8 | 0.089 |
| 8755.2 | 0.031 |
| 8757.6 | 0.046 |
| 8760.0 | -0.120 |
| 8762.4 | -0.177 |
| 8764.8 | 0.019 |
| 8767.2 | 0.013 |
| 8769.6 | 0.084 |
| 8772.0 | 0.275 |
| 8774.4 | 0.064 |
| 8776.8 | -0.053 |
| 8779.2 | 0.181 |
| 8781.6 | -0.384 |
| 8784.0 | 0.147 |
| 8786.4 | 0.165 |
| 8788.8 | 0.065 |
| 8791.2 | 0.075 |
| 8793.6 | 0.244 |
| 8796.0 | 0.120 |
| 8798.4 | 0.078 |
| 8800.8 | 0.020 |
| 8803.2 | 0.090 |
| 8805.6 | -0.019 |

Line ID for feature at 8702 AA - H-gamma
